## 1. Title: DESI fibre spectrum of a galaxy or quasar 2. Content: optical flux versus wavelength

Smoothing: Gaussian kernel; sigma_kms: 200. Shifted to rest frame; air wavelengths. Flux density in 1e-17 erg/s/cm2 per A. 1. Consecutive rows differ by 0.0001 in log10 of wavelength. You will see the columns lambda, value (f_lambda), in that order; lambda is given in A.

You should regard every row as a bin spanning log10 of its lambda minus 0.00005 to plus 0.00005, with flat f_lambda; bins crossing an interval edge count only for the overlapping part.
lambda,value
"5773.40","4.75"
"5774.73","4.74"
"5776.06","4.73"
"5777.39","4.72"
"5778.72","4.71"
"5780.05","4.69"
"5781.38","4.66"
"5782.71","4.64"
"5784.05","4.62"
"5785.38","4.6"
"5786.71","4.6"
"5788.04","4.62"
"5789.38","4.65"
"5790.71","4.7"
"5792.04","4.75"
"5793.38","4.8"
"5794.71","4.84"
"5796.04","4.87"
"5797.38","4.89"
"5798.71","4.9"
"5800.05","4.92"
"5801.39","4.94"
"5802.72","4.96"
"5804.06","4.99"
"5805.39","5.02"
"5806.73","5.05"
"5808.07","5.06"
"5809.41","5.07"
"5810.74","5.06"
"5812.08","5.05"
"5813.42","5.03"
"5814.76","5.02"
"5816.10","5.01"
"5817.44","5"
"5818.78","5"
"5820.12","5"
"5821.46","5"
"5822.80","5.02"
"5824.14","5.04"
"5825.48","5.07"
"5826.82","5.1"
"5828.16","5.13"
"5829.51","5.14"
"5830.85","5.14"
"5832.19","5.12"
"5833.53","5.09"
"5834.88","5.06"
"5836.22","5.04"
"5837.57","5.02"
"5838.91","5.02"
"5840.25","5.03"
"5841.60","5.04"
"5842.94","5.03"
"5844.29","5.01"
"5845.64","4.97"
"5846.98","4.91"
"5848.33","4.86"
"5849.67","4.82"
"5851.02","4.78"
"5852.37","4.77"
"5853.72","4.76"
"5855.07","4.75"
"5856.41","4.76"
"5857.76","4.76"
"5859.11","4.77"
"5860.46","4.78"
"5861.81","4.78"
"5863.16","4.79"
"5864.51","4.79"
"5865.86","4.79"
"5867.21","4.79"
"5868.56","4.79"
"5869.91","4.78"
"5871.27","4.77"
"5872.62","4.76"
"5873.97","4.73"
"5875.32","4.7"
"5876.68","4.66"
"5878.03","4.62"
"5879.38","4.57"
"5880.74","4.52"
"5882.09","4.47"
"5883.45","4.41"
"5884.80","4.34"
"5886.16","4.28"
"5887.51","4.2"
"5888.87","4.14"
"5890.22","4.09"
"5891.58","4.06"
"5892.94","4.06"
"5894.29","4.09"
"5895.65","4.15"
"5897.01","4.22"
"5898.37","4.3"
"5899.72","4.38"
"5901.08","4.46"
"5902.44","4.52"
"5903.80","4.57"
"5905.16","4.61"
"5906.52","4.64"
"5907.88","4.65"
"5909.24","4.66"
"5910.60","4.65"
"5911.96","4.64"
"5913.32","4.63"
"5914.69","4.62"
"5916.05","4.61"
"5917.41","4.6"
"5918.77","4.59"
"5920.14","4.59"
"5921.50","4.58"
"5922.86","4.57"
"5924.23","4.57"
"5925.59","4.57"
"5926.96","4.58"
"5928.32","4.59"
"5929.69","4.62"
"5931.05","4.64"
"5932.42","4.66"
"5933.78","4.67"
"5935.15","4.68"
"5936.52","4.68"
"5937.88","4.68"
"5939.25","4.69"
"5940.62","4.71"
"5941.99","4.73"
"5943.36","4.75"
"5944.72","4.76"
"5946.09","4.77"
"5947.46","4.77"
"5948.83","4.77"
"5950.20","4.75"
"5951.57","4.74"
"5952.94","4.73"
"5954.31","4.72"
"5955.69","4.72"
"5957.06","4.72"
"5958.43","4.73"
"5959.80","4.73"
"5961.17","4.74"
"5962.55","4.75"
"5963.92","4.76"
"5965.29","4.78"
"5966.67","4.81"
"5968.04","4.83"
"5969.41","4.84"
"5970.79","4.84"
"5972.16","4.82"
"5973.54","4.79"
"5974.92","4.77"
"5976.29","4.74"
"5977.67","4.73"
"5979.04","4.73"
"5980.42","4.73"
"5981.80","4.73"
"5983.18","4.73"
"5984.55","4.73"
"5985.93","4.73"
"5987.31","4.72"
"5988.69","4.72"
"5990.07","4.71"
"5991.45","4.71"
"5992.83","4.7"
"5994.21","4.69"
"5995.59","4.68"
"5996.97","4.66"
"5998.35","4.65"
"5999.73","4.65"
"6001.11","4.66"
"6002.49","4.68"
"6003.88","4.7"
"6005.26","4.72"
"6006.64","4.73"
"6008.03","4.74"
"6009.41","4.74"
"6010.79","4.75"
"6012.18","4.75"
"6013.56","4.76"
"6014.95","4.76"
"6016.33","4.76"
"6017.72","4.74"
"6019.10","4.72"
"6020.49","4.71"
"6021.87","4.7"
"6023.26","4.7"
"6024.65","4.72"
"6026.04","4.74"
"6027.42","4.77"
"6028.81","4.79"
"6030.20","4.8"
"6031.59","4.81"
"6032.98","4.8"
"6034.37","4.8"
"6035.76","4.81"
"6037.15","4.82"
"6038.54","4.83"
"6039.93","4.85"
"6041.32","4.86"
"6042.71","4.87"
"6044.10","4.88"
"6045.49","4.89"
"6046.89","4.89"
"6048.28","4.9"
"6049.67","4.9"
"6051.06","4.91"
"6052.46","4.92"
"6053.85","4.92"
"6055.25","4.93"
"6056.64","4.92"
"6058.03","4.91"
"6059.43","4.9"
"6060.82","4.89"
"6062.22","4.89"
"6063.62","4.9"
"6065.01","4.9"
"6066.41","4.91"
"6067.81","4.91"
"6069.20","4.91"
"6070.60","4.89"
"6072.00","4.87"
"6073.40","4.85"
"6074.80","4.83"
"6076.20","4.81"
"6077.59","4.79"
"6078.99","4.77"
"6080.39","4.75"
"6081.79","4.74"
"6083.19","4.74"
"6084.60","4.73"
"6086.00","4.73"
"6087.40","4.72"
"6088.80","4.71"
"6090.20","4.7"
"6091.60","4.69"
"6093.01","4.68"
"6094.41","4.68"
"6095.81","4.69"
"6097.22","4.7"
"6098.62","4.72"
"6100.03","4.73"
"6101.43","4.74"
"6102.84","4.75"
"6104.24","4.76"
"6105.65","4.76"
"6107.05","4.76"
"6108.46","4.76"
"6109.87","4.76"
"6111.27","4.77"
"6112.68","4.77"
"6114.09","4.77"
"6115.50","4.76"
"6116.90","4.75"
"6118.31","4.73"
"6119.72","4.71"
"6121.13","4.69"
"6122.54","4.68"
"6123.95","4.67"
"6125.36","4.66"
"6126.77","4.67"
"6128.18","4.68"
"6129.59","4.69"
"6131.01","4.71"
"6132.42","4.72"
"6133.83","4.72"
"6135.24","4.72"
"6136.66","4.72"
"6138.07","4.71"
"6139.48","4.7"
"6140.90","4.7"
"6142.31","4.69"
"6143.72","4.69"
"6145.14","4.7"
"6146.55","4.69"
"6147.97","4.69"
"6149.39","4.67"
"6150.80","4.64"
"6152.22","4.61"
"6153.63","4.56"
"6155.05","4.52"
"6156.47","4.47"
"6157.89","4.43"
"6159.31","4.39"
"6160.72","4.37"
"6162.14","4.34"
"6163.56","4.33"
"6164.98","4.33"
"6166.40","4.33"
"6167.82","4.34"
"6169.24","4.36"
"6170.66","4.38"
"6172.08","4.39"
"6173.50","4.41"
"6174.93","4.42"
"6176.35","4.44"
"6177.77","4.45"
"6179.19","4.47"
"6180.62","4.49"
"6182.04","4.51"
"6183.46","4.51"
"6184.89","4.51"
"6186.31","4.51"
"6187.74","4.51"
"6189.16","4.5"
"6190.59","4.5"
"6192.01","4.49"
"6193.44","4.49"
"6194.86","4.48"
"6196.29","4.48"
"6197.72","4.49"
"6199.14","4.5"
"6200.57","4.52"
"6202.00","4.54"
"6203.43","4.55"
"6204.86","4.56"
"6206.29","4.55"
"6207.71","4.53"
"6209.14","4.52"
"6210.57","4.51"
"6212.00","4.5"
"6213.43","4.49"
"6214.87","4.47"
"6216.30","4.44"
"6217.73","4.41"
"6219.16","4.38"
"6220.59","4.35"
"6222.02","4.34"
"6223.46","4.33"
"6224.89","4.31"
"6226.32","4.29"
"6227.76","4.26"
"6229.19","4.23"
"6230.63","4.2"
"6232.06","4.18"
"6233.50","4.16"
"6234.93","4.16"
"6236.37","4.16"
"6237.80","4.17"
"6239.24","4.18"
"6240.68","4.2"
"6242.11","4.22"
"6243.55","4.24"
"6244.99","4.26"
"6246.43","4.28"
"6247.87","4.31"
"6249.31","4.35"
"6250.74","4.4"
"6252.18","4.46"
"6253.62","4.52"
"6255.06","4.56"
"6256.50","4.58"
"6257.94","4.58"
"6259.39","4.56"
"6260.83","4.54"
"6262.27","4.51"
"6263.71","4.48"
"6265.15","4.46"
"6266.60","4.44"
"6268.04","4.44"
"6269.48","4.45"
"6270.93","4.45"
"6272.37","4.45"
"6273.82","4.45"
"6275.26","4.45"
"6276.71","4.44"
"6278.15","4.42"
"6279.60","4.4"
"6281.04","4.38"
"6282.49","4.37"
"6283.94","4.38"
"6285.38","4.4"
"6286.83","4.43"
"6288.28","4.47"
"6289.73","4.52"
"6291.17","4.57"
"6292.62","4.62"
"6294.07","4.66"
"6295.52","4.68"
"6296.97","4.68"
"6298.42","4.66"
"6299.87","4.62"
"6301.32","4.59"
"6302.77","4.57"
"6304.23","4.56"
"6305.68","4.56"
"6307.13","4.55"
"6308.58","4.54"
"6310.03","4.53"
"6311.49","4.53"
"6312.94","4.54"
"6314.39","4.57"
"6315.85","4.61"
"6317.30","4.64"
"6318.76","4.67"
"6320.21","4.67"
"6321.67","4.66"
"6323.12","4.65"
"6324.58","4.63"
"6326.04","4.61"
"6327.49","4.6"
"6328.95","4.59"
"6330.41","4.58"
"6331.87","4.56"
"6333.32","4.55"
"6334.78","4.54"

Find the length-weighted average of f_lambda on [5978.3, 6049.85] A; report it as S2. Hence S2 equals 4.76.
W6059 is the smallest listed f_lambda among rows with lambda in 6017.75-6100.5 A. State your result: 4.68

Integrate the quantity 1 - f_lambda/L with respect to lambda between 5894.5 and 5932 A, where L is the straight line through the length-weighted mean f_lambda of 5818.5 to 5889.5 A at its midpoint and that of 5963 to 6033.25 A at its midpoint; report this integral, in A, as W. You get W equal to 1.90 A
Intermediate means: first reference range 4.82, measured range 4.54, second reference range 4.74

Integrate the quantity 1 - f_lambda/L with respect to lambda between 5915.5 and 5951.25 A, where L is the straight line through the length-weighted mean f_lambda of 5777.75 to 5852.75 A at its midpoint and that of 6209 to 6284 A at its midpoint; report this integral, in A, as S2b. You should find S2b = 0.9 A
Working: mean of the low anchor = 4.93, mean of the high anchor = 4.38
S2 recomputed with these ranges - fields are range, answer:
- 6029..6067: 4.87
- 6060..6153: 4.75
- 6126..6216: 4.53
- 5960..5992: 4.76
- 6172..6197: 4.48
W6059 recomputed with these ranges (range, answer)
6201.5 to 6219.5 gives 4.38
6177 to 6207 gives 4.45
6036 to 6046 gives 4.82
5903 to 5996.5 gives 4.57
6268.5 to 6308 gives 4.37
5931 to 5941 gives 4.64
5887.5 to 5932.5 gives 4.06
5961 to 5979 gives 4.73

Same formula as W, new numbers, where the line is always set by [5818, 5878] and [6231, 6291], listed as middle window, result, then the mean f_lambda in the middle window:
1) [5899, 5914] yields 0.8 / 4.58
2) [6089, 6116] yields -0.9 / 4.73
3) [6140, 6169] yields 0.0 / 4.52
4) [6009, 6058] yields -1.5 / 4.81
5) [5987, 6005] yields 0.1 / 4.69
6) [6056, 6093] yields -1.6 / 4.82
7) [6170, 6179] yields 0.2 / 4.42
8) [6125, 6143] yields -0.6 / 4.7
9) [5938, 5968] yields 0.2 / 4.74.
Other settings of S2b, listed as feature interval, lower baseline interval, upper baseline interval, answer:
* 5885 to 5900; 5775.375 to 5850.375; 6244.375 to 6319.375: 2.1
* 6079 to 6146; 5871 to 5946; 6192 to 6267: -4.1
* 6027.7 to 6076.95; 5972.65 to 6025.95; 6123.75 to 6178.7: -2.2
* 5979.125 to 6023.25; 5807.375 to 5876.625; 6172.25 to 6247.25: -0.2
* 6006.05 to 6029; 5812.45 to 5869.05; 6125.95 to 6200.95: -0.1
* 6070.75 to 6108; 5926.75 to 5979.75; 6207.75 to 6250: -1.8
